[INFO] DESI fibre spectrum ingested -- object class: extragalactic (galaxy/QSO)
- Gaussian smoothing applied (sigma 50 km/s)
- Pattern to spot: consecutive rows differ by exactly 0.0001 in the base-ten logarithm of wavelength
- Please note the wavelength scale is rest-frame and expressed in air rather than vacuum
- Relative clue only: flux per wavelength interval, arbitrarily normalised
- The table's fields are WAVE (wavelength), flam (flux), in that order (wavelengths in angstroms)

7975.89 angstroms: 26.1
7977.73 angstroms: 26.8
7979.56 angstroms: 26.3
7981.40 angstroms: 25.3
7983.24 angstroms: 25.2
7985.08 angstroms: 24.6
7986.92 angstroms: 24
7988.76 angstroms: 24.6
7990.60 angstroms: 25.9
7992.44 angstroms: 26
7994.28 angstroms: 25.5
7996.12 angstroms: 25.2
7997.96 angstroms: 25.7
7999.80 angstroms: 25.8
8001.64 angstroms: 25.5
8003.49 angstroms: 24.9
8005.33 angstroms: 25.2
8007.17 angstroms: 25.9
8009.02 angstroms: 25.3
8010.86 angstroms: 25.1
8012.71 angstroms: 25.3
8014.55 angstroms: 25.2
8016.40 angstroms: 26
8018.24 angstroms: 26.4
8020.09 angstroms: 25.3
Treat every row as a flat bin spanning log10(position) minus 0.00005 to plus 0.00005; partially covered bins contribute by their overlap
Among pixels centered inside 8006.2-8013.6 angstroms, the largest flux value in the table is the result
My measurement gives 25.9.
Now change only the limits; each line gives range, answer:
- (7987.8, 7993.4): 26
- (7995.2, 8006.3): 25.8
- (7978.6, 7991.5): 26.3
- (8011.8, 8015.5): 25.3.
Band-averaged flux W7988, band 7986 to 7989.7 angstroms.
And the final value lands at 24.3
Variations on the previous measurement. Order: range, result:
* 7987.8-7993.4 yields 25.5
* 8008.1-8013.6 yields 25.2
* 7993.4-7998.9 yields 25.5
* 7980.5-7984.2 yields 25.2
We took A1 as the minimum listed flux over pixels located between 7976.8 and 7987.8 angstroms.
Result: 24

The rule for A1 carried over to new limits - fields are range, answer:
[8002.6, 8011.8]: 24.9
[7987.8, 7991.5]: 24.6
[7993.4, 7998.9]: 25.2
